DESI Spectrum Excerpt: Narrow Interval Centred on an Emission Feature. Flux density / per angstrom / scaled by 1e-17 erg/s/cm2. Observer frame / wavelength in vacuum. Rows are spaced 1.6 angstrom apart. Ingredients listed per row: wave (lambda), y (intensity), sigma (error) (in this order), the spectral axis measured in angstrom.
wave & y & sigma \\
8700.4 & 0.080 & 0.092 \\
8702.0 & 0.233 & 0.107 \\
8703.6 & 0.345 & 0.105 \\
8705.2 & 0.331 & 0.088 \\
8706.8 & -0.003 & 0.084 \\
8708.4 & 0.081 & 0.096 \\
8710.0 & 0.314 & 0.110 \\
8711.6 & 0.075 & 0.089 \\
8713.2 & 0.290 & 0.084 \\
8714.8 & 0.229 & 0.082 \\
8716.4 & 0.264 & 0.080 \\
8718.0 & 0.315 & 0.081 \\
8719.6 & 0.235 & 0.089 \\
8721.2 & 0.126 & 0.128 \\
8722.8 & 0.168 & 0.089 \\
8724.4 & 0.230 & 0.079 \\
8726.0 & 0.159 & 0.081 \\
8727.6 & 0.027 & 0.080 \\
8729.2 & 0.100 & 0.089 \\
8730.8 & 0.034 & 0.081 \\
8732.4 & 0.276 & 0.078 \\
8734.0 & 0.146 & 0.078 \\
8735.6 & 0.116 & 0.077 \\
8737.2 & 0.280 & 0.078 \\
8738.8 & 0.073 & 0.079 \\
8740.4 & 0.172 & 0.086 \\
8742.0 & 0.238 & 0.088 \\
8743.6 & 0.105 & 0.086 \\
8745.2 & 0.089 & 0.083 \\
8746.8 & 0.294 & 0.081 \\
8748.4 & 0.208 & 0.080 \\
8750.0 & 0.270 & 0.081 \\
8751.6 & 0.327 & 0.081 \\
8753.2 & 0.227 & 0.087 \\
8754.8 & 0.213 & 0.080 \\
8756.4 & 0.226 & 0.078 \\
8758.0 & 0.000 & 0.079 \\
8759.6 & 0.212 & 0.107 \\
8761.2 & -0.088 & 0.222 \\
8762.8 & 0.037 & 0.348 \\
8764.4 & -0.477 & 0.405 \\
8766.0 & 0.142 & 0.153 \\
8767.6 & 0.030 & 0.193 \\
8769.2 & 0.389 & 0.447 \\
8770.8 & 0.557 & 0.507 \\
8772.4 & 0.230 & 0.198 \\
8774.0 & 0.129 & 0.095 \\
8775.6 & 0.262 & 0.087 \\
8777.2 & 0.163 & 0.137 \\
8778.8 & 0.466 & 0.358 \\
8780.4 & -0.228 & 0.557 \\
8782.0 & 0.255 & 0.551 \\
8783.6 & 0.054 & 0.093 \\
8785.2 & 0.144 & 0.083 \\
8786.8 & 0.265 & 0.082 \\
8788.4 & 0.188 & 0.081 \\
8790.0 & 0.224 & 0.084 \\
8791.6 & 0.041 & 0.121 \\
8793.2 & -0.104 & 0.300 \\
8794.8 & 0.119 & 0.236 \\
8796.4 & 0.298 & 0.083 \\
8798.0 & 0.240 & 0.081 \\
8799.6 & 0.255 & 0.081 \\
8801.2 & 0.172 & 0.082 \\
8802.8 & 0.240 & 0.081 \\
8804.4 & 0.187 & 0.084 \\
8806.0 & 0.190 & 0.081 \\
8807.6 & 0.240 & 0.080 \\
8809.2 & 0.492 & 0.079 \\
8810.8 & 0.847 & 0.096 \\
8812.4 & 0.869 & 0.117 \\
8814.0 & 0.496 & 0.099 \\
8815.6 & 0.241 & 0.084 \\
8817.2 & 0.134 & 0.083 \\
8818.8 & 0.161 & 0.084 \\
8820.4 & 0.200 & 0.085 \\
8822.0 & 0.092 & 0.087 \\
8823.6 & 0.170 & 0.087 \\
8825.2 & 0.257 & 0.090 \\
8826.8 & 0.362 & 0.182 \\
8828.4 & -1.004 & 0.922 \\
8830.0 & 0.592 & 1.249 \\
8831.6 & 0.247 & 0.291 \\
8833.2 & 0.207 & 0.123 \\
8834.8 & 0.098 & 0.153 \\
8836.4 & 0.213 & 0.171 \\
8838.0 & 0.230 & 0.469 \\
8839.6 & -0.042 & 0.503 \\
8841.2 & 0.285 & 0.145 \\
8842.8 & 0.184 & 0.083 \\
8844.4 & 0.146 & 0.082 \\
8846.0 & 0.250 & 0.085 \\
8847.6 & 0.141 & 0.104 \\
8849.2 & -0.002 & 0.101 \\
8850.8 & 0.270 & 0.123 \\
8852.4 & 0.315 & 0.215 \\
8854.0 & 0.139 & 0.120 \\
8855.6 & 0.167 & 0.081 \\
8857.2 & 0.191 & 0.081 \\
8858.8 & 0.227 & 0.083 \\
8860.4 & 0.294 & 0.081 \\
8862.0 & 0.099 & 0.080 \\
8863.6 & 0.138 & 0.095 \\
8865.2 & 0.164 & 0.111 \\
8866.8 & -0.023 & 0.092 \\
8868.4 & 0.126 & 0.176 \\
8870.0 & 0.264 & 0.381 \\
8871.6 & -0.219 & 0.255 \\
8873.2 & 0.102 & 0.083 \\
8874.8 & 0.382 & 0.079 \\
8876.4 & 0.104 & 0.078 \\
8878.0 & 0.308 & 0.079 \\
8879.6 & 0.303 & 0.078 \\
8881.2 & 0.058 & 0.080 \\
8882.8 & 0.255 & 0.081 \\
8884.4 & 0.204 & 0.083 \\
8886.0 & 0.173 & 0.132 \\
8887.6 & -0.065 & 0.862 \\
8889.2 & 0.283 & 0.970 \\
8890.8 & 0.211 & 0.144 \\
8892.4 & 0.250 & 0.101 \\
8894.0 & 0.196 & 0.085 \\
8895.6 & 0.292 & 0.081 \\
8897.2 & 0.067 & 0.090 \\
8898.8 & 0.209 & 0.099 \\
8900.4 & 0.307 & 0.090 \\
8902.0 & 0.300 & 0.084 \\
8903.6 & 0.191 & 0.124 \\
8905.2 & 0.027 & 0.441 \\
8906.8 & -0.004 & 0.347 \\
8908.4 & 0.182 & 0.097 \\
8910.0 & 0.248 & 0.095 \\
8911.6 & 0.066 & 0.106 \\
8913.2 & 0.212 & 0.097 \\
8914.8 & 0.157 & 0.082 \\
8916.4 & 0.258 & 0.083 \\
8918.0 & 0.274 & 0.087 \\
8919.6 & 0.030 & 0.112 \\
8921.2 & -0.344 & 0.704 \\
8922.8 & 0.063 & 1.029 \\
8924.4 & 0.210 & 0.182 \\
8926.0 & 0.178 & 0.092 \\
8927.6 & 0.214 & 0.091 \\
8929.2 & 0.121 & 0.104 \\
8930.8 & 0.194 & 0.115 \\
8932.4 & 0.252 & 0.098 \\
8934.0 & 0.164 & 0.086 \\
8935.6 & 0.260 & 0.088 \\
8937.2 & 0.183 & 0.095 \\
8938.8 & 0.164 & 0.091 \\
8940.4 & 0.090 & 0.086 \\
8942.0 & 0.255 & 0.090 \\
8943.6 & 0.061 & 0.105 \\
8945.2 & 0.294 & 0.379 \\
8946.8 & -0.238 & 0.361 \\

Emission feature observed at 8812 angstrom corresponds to H-beta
